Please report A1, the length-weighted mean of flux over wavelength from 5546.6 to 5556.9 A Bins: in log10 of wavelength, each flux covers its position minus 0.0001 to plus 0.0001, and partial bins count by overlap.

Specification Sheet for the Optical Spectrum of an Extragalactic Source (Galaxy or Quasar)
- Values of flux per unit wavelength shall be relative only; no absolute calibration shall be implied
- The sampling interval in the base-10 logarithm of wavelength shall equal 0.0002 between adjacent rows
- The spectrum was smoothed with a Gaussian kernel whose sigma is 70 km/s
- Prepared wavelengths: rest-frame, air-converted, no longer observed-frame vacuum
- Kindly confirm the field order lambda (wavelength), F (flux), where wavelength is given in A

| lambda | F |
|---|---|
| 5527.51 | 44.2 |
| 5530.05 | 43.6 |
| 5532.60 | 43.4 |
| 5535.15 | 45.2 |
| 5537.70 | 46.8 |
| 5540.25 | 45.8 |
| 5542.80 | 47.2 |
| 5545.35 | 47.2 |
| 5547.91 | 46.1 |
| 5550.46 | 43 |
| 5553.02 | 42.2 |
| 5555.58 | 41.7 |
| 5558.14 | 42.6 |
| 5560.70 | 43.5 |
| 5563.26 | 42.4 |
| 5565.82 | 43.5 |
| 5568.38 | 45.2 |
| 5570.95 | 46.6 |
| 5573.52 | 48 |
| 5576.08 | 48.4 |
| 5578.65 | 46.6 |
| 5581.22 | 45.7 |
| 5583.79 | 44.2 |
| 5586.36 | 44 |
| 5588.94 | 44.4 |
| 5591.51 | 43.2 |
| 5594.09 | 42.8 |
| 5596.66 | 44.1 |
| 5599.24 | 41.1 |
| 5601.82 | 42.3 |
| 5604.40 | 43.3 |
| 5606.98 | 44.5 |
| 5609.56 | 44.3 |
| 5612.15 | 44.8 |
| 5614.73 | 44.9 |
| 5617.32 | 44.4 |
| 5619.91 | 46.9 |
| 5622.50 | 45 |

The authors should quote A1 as 43.2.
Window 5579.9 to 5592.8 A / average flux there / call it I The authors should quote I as 44.3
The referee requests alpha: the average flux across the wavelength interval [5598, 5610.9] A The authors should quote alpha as 43.1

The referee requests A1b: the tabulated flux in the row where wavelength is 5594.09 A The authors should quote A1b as 42.8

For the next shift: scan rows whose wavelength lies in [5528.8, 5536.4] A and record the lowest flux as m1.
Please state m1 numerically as 43.4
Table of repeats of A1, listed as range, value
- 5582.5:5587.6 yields 44.1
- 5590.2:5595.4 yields 43.1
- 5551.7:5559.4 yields 42.1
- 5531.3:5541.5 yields 45.3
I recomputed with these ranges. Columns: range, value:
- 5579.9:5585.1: 45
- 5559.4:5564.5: 43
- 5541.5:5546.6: 47.2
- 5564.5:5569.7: 44.4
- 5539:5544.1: 46.6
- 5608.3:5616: 44.7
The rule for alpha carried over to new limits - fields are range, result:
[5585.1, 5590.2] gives 44.1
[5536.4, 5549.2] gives 46.6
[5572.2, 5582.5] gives 47.2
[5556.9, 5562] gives 43.1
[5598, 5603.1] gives 41.7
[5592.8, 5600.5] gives 42.7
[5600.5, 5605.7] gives 42.8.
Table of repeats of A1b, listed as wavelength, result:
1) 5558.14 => 42.6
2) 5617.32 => 44.4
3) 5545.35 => 47.2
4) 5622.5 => 45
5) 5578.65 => 46.6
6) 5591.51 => 43.2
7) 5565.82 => 43.5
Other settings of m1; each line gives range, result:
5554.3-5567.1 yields 41.7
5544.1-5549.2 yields 46.1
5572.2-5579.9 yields 46.6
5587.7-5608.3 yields 41.1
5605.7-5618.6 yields 44.3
